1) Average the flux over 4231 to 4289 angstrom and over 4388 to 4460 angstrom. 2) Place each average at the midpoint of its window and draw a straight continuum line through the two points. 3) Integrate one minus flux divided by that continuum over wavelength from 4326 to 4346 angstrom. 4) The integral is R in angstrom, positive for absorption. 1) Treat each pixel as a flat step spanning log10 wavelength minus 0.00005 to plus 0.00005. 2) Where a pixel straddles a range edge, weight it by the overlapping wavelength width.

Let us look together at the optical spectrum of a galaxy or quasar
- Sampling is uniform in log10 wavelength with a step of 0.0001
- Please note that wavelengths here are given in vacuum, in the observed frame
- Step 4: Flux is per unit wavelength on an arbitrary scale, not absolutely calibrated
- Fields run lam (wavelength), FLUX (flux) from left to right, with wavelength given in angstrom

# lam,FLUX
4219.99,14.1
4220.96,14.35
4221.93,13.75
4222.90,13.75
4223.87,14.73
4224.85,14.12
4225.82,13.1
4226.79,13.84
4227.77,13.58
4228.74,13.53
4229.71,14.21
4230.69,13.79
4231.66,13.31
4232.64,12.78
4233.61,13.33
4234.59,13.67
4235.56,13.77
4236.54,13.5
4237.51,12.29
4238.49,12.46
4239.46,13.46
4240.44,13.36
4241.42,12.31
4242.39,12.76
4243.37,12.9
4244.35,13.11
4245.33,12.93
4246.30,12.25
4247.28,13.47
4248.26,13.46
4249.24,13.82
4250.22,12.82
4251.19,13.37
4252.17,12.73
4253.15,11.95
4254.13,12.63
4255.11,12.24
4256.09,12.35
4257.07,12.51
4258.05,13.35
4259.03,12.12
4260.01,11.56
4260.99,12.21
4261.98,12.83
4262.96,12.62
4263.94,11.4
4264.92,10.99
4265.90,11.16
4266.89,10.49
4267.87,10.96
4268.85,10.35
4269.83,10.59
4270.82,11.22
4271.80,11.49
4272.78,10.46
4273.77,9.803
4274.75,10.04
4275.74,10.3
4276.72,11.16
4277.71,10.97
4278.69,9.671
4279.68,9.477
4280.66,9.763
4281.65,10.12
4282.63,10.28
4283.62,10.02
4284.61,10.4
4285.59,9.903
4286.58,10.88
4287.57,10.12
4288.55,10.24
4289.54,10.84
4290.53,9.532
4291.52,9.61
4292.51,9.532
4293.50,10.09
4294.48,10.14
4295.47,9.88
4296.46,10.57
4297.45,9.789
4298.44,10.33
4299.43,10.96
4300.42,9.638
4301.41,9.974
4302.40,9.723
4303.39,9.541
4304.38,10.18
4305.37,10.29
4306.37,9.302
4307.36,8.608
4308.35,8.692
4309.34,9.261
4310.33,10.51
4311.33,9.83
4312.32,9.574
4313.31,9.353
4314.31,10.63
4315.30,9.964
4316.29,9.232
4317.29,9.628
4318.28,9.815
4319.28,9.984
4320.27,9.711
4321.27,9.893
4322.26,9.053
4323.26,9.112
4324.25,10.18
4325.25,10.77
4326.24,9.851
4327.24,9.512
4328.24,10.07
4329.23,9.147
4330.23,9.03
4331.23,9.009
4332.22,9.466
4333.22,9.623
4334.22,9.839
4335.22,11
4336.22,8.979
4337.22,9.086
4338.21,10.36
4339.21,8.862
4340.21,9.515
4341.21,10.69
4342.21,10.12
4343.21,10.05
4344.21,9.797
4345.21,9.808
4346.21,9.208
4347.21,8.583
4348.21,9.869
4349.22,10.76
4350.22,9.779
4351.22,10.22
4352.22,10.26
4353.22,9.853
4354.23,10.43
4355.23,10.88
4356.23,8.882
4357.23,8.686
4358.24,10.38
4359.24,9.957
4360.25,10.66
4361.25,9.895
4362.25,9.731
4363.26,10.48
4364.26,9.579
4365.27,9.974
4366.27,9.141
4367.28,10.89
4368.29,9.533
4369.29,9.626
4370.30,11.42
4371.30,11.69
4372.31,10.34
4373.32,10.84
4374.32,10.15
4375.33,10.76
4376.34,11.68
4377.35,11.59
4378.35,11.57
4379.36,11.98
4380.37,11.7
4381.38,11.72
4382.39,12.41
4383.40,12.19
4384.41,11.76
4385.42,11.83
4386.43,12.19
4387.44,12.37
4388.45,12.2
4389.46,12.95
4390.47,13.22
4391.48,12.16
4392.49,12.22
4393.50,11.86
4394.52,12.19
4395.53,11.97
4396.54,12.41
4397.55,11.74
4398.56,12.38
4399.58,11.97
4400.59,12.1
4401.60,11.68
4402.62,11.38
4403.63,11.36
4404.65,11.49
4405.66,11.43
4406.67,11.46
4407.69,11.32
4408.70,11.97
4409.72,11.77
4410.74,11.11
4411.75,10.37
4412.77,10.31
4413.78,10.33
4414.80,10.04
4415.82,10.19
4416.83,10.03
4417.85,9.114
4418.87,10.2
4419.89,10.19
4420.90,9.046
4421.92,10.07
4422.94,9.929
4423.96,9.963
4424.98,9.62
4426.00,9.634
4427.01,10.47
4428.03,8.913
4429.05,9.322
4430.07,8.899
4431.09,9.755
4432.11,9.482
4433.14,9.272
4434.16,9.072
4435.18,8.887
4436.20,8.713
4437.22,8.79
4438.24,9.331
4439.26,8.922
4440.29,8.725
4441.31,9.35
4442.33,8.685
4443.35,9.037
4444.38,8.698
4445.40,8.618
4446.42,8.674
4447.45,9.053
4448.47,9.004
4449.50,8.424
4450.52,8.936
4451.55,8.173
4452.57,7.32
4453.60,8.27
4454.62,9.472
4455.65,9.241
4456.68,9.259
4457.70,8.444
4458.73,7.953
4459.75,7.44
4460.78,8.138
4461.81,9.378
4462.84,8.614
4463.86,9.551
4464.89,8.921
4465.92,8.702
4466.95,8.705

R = 2.4 angstrom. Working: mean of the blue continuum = 11.8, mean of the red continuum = 10.1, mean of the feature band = 9.68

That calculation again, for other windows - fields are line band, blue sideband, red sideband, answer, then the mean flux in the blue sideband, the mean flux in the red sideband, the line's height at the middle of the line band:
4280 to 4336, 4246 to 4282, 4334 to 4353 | 4.00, 11.6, 9.83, 10.6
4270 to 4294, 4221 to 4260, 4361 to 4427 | 4.47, 13.2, 11.1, 12.6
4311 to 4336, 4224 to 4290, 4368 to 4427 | 4.10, 12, 11.2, 11.6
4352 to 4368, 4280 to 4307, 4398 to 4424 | 0.80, 10.1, 10.8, 10.5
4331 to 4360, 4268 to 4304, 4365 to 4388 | 2.83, 10.2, 11.2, 10.9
